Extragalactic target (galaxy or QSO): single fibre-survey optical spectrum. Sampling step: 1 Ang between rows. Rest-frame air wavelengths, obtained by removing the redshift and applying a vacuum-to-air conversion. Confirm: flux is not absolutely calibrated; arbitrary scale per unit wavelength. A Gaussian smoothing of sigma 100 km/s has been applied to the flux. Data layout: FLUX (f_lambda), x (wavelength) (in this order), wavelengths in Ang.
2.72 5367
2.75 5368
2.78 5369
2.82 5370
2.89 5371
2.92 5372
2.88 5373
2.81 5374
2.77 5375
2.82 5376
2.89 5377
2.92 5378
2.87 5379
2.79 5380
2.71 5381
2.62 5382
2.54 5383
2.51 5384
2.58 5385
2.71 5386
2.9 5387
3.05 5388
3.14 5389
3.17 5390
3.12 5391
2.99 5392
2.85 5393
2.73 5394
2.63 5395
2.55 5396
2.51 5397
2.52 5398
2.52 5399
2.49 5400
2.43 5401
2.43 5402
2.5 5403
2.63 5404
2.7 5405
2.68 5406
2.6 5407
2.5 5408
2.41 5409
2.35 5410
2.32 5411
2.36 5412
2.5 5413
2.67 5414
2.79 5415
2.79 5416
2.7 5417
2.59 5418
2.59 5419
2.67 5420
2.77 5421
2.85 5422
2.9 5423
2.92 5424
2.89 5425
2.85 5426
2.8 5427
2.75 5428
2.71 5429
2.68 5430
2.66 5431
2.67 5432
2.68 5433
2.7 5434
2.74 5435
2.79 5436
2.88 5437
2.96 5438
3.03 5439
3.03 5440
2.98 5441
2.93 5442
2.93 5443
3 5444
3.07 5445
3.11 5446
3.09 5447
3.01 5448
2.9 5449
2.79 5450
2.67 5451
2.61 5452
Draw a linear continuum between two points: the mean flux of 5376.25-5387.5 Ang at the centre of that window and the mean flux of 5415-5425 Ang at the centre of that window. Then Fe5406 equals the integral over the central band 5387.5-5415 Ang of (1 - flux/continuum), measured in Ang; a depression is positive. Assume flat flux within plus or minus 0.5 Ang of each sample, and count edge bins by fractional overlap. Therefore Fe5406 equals 1.0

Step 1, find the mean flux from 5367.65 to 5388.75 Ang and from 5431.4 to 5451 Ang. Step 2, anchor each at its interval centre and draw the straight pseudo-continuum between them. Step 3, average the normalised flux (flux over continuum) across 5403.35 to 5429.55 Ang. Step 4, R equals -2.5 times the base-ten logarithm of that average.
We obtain 0.08 mag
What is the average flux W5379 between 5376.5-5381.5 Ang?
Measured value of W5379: 2.84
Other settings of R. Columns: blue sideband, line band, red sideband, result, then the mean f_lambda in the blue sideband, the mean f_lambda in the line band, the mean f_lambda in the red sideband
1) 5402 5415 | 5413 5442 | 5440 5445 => 0.00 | 2.53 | 2.78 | 2.98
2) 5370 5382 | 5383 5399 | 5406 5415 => -0.04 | 2.83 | 2.78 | 2.49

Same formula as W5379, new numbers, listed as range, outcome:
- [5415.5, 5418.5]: 2.69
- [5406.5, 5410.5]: 2.46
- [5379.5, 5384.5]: 2.63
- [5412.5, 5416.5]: 2.69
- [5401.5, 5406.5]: 2.59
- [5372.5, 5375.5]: 2.82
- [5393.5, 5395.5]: 2.68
